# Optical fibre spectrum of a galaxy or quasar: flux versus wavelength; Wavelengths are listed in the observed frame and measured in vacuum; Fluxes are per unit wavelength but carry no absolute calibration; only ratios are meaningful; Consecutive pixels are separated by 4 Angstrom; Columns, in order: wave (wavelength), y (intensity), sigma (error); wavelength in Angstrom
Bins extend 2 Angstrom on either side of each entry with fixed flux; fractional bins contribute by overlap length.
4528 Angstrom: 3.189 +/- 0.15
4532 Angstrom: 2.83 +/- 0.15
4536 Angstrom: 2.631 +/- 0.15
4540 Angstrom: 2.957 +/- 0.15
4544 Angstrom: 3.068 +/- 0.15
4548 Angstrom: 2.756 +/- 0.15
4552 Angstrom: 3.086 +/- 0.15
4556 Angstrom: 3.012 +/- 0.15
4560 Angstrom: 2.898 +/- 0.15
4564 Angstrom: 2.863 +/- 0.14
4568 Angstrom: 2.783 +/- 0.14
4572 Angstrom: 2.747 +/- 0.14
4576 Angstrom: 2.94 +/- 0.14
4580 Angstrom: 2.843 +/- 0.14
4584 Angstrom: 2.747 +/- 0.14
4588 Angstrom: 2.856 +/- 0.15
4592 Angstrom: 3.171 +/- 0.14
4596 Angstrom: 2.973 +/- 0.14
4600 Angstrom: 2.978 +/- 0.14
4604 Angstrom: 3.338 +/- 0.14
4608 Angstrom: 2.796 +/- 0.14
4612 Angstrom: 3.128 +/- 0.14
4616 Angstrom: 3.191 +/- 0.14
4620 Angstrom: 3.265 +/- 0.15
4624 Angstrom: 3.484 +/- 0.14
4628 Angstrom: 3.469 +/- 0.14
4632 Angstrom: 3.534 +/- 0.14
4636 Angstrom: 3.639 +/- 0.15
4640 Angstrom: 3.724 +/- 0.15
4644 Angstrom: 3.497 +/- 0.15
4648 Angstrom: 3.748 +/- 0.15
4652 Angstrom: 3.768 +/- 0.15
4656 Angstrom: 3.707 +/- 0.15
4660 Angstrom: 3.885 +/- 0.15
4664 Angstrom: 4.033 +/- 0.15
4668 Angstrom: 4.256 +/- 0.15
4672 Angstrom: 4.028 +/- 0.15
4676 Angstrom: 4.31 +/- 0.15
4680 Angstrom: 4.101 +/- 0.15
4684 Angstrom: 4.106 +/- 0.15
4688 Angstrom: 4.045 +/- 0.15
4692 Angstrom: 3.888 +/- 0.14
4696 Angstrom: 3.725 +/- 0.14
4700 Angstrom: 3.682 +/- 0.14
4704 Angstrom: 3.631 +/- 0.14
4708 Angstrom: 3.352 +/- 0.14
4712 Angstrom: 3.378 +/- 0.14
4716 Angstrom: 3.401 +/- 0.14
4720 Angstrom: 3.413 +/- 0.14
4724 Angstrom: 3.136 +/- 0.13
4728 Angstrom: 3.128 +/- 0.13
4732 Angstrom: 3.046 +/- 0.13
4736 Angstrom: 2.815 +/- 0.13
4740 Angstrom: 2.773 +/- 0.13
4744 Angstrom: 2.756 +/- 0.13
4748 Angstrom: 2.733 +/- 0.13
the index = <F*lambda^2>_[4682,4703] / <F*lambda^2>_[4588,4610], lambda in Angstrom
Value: 1.33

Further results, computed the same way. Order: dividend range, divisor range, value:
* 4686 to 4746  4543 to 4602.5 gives 1.22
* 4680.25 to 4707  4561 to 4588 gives 1.43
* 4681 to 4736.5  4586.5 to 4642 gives 1.12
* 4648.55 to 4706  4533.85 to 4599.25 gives 1.42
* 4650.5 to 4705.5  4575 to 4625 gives 1.34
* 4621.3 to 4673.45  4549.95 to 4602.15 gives 1.32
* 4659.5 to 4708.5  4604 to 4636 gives 1.23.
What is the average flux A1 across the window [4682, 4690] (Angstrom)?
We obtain 4.08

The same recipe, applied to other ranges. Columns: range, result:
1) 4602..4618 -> 3.11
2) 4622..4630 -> 3.48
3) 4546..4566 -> 2.92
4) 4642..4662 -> 3.72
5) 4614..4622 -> 3.23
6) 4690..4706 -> 3.73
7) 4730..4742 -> 2.88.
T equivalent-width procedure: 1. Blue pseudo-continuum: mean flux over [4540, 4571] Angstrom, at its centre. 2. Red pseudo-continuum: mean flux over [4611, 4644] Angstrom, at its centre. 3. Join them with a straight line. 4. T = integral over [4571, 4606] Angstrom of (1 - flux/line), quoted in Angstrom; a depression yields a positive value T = 2.2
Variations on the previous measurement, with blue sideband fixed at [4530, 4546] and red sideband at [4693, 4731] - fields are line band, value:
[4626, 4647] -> -2.6 Angstrom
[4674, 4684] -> -2.6 Angstrom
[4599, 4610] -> 0.1 Angstrom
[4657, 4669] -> -2.7 Angstrom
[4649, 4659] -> -1.6 Angstrom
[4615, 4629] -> -1.0 Angstrom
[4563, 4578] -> 0.7 Angstrom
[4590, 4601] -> 0.0 Angstrom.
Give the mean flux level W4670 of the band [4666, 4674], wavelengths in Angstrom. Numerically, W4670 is 4.14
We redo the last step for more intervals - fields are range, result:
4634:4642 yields 3.68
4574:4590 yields 2.85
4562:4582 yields 2.84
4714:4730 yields 3.27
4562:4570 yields 2.82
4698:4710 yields 3.55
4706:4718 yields 3.38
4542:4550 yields 2.91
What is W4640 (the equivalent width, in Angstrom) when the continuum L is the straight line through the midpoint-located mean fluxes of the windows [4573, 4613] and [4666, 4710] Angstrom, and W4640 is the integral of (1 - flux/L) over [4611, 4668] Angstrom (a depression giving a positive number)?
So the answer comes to -2.8 Angstrom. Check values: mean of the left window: 2.97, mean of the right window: 3.92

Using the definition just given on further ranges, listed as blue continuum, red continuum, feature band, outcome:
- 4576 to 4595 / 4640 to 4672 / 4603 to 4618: 0.7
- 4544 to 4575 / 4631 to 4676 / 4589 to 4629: 2.6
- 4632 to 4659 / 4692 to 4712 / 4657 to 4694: -4.3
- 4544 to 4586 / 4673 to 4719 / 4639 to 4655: -1.1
